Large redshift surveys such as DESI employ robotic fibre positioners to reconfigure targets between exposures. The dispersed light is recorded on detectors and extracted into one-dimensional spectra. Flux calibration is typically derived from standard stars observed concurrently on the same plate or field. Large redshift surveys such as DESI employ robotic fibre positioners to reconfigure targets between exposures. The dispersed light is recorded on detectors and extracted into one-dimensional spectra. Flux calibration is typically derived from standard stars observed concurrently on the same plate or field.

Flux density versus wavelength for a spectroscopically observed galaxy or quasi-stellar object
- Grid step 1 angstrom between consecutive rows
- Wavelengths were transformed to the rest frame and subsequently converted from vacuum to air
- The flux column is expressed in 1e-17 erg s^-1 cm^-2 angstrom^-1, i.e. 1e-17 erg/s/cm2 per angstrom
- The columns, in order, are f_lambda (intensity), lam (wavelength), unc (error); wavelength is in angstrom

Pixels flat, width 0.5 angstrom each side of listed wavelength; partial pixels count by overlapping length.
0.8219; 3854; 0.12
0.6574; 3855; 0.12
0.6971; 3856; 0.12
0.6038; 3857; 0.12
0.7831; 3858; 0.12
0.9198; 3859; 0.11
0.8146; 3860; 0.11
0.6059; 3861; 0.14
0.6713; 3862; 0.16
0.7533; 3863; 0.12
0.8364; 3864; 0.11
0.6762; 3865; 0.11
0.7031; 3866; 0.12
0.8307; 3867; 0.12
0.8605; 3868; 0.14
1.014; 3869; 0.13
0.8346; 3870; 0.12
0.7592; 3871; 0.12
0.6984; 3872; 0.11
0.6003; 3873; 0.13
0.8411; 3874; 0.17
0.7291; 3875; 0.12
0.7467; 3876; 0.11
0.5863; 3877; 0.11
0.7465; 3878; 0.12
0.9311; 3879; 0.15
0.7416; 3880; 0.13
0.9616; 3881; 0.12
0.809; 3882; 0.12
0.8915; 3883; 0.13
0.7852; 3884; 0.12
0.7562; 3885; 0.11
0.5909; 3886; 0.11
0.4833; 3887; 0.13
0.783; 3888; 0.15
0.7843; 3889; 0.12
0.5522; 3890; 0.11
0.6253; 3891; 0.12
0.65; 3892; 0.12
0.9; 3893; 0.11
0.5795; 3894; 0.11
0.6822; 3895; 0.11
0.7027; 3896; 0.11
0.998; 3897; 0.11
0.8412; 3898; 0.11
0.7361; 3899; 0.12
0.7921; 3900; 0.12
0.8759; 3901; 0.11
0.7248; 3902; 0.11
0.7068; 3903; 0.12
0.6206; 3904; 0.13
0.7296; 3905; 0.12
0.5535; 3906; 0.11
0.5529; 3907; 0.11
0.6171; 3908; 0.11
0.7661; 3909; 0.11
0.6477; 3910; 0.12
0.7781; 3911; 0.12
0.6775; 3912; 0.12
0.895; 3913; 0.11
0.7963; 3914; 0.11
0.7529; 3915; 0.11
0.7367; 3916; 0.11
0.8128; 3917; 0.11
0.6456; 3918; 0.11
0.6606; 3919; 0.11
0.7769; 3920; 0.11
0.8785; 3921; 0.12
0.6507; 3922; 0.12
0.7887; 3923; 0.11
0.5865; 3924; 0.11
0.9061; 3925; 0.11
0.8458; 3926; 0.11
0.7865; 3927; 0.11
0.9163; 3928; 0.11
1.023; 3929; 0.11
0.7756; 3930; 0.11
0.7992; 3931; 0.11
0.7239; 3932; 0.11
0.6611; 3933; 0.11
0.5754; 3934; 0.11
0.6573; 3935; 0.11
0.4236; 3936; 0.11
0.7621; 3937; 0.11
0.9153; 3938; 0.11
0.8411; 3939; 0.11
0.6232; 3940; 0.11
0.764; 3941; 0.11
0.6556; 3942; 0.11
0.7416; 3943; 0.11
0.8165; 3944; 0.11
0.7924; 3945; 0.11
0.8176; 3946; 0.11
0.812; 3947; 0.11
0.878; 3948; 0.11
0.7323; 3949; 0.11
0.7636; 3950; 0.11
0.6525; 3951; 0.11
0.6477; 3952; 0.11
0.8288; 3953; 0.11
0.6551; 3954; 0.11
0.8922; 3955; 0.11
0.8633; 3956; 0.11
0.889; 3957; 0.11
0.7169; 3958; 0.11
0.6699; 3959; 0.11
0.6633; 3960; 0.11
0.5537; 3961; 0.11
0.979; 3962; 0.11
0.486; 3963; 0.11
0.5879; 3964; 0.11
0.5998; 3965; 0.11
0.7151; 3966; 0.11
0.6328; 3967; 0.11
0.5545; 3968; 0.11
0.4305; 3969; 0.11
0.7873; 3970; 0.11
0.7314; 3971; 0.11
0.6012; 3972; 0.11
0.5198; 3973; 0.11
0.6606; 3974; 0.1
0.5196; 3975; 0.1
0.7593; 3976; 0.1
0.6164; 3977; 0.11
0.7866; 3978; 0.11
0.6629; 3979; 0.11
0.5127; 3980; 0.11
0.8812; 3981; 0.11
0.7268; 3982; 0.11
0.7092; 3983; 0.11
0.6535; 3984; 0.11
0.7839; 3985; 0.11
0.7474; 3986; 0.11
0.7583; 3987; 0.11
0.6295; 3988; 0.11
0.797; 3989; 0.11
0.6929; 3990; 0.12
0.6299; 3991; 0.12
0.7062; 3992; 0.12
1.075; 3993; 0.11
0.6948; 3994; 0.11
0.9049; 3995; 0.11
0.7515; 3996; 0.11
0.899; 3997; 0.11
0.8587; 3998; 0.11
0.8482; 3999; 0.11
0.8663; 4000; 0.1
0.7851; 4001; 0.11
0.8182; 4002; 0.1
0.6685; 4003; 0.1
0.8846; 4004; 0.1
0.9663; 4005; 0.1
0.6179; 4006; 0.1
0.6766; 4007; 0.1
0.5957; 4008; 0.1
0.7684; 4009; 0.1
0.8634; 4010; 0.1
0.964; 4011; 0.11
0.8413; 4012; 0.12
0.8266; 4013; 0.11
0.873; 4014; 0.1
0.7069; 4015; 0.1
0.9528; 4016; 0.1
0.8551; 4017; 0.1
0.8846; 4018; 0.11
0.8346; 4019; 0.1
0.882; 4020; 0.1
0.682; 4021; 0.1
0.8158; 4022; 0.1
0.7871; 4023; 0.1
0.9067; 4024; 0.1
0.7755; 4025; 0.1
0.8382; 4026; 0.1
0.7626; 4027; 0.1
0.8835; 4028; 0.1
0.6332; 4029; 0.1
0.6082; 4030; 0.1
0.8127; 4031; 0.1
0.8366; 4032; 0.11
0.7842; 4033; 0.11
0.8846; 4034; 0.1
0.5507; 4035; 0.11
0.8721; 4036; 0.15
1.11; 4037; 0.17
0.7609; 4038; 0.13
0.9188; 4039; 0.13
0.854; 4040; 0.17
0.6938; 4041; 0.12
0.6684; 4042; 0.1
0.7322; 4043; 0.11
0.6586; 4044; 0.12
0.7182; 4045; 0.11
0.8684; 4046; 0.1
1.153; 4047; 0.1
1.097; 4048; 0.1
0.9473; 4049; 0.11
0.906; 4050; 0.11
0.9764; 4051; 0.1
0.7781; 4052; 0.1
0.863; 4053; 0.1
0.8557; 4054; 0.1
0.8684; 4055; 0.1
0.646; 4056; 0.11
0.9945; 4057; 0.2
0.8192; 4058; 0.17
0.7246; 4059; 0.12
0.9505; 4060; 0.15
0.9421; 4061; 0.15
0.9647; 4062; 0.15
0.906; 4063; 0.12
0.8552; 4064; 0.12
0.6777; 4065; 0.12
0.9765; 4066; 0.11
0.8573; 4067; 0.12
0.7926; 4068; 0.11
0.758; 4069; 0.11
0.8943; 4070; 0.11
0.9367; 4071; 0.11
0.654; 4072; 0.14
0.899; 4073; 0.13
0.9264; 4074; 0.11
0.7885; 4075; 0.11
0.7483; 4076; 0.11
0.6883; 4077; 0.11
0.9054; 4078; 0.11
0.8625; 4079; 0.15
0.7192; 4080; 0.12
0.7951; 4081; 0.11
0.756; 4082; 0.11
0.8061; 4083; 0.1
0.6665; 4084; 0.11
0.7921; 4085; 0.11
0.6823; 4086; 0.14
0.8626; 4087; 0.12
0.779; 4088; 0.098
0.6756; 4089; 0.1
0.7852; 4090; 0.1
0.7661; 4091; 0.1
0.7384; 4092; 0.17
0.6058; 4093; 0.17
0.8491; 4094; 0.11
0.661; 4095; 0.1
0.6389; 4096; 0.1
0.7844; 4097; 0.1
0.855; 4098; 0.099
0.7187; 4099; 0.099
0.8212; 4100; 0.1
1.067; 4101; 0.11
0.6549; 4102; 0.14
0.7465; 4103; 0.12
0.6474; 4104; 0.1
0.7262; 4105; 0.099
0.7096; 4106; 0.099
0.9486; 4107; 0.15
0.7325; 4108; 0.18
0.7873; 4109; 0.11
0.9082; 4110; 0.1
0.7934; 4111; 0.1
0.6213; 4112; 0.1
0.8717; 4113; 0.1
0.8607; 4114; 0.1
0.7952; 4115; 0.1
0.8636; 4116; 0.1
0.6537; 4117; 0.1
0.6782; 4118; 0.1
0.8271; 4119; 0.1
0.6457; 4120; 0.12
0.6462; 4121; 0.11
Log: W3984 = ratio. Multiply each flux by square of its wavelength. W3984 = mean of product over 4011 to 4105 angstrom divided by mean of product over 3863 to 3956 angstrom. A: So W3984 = 1.2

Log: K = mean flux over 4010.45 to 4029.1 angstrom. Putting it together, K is 0.831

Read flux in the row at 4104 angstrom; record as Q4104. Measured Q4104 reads 0.6474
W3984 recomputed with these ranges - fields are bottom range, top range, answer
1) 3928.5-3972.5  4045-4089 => 1.24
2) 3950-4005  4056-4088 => 1.19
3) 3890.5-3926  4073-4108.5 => 1.15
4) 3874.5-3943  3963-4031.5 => 1.06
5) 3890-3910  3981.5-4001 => 1.14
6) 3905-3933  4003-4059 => 1.16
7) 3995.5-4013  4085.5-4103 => 0.99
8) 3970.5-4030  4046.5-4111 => 1.11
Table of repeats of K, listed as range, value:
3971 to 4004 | 0.737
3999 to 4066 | 0.827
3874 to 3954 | 0.744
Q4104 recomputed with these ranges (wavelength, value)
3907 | 0.5529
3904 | 0.6206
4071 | 0.9367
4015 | 0.7069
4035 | 0.5507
